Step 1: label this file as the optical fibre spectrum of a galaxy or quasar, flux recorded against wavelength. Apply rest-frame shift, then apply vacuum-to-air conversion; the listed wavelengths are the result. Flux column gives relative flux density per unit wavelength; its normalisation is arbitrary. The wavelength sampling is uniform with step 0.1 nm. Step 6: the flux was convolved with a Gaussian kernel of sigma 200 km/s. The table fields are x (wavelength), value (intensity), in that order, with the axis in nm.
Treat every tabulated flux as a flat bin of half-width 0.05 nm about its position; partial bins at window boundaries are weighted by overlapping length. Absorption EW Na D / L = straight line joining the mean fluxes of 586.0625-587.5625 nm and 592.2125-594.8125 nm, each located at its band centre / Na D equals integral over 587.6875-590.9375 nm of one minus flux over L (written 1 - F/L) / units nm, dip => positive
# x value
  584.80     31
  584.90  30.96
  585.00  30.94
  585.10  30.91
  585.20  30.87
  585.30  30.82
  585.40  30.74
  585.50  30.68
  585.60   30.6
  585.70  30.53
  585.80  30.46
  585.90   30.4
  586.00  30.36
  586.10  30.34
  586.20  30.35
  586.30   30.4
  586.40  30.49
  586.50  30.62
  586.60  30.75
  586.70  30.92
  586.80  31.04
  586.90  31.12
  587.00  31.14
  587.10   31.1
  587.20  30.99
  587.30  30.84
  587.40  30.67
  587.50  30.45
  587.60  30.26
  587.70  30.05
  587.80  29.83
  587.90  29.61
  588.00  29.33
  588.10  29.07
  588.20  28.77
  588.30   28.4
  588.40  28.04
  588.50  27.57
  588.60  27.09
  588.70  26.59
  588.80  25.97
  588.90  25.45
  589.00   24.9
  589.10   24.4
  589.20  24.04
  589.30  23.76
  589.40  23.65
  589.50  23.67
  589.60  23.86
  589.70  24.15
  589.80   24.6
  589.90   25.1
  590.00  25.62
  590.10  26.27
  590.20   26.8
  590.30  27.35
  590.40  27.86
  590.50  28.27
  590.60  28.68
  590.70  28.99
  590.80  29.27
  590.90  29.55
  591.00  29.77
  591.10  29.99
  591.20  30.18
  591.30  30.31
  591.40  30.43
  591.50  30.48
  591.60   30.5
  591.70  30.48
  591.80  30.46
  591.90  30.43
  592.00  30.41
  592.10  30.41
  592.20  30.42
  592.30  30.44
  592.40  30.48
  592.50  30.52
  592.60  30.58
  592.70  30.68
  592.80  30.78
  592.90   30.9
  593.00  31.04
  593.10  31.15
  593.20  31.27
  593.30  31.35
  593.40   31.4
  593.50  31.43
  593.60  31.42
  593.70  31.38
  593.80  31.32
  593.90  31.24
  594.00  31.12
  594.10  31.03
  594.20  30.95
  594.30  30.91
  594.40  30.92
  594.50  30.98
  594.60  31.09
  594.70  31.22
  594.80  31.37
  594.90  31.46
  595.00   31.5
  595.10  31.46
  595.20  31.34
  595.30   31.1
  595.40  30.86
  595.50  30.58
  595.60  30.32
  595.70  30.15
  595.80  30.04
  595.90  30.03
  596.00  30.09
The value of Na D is 0.425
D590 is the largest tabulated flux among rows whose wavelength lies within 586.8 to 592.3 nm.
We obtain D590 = 31.14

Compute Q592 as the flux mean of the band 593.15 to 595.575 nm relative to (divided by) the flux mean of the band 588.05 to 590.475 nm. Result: 1.20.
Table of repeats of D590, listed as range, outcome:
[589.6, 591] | 29.77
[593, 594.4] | 31.43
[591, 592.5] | 30.52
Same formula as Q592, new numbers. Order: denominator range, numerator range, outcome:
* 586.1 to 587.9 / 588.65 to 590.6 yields 0.83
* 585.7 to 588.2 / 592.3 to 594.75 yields 1.02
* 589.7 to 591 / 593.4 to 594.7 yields 1.14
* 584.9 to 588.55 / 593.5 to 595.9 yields 1.02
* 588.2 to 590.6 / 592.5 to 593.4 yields 1.19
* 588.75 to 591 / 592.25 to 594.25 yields 1.19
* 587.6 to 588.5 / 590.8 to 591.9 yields 1.04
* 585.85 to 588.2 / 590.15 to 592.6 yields 0.98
